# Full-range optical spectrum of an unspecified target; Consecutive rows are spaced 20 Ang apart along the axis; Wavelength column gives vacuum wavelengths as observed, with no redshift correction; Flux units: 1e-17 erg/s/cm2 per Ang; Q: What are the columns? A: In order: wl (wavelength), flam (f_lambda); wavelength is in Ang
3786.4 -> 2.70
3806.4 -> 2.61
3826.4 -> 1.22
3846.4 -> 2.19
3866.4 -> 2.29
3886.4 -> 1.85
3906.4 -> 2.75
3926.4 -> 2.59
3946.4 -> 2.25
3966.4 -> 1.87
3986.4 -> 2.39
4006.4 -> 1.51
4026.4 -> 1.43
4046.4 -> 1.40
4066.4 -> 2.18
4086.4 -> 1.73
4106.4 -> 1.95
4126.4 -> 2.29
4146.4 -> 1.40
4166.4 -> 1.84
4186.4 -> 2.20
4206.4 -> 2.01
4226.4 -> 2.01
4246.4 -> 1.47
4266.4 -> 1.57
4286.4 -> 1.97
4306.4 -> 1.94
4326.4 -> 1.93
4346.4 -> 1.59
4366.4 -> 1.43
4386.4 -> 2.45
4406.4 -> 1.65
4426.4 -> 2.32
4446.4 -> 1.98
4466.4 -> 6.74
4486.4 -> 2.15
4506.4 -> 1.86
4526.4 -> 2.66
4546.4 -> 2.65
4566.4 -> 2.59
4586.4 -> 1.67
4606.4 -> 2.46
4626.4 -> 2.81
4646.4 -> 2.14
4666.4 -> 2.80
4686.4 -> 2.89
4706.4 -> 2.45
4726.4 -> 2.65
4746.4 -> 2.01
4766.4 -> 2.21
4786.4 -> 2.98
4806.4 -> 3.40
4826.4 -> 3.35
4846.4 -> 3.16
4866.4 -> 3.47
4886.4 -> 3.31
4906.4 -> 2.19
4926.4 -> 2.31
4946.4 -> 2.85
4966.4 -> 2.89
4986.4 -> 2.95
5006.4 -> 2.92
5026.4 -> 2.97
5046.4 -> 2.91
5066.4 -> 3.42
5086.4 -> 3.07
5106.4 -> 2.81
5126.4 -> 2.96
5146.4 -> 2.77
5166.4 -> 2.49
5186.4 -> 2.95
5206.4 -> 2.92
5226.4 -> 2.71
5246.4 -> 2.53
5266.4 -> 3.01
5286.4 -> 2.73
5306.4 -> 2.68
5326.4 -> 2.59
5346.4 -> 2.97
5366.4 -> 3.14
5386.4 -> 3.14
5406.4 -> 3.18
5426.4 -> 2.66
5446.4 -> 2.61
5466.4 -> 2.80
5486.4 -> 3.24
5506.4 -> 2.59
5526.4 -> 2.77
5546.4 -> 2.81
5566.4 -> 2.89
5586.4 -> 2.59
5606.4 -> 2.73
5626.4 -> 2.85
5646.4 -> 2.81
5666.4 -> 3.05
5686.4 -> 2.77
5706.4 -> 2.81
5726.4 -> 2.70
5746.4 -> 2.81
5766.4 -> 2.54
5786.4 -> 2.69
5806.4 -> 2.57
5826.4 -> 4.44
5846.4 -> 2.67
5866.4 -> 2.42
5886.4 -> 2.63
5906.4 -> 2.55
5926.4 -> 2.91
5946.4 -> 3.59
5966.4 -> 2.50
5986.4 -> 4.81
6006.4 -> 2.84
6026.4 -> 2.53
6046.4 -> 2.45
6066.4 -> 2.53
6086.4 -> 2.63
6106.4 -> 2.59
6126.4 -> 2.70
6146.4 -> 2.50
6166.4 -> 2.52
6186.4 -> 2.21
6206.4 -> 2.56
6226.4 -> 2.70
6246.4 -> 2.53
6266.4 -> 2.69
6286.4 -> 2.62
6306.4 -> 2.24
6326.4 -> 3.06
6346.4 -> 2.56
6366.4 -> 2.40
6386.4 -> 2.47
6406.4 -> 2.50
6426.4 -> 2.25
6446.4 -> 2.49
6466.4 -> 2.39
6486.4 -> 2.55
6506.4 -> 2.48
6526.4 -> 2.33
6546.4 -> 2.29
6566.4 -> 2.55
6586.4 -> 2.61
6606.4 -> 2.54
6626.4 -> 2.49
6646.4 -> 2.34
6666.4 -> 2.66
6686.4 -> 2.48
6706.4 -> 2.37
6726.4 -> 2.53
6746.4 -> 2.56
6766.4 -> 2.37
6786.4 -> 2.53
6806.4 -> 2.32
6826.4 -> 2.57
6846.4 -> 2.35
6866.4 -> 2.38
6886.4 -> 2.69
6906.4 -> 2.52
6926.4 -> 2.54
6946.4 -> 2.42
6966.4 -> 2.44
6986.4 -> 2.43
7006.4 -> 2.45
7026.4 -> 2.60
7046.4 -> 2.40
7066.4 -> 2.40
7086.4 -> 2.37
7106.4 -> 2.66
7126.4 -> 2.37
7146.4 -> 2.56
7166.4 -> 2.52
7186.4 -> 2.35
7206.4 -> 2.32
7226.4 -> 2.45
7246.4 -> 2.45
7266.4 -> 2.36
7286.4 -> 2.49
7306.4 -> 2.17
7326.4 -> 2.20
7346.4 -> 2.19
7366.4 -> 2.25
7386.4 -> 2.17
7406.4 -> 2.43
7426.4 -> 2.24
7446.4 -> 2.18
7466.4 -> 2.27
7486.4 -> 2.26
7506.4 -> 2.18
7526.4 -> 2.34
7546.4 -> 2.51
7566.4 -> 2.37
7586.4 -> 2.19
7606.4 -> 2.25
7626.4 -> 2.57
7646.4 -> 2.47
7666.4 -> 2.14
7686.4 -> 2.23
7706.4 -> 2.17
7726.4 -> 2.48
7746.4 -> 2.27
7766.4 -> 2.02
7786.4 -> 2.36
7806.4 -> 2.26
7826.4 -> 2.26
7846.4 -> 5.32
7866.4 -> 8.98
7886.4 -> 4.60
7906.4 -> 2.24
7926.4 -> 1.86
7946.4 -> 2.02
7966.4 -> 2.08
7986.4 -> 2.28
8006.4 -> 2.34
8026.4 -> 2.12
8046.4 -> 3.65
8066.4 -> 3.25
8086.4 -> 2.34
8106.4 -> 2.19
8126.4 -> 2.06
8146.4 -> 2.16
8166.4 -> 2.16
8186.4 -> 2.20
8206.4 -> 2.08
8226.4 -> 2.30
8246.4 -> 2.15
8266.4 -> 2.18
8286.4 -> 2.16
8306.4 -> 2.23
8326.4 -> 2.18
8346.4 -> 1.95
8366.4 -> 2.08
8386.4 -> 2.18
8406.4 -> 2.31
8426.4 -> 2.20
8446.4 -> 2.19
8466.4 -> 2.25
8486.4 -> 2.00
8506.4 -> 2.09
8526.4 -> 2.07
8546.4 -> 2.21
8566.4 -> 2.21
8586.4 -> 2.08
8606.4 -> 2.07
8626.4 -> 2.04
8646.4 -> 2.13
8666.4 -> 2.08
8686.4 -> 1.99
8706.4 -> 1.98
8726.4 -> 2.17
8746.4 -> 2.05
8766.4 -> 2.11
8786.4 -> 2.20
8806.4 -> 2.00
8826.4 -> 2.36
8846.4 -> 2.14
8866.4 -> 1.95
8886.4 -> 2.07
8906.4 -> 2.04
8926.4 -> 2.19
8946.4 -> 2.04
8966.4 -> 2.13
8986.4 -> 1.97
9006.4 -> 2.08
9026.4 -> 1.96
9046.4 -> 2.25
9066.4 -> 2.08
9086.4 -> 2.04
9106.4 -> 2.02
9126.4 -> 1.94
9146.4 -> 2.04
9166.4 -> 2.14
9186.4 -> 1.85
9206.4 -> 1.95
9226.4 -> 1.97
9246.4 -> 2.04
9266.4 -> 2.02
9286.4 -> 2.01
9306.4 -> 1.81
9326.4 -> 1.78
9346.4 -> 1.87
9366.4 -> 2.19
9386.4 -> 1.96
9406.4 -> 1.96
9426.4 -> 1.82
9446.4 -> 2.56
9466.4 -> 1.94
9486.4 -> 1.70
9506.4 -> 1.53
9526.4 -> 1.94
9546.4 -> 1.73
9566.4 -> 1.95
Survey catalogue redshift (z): 0.197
